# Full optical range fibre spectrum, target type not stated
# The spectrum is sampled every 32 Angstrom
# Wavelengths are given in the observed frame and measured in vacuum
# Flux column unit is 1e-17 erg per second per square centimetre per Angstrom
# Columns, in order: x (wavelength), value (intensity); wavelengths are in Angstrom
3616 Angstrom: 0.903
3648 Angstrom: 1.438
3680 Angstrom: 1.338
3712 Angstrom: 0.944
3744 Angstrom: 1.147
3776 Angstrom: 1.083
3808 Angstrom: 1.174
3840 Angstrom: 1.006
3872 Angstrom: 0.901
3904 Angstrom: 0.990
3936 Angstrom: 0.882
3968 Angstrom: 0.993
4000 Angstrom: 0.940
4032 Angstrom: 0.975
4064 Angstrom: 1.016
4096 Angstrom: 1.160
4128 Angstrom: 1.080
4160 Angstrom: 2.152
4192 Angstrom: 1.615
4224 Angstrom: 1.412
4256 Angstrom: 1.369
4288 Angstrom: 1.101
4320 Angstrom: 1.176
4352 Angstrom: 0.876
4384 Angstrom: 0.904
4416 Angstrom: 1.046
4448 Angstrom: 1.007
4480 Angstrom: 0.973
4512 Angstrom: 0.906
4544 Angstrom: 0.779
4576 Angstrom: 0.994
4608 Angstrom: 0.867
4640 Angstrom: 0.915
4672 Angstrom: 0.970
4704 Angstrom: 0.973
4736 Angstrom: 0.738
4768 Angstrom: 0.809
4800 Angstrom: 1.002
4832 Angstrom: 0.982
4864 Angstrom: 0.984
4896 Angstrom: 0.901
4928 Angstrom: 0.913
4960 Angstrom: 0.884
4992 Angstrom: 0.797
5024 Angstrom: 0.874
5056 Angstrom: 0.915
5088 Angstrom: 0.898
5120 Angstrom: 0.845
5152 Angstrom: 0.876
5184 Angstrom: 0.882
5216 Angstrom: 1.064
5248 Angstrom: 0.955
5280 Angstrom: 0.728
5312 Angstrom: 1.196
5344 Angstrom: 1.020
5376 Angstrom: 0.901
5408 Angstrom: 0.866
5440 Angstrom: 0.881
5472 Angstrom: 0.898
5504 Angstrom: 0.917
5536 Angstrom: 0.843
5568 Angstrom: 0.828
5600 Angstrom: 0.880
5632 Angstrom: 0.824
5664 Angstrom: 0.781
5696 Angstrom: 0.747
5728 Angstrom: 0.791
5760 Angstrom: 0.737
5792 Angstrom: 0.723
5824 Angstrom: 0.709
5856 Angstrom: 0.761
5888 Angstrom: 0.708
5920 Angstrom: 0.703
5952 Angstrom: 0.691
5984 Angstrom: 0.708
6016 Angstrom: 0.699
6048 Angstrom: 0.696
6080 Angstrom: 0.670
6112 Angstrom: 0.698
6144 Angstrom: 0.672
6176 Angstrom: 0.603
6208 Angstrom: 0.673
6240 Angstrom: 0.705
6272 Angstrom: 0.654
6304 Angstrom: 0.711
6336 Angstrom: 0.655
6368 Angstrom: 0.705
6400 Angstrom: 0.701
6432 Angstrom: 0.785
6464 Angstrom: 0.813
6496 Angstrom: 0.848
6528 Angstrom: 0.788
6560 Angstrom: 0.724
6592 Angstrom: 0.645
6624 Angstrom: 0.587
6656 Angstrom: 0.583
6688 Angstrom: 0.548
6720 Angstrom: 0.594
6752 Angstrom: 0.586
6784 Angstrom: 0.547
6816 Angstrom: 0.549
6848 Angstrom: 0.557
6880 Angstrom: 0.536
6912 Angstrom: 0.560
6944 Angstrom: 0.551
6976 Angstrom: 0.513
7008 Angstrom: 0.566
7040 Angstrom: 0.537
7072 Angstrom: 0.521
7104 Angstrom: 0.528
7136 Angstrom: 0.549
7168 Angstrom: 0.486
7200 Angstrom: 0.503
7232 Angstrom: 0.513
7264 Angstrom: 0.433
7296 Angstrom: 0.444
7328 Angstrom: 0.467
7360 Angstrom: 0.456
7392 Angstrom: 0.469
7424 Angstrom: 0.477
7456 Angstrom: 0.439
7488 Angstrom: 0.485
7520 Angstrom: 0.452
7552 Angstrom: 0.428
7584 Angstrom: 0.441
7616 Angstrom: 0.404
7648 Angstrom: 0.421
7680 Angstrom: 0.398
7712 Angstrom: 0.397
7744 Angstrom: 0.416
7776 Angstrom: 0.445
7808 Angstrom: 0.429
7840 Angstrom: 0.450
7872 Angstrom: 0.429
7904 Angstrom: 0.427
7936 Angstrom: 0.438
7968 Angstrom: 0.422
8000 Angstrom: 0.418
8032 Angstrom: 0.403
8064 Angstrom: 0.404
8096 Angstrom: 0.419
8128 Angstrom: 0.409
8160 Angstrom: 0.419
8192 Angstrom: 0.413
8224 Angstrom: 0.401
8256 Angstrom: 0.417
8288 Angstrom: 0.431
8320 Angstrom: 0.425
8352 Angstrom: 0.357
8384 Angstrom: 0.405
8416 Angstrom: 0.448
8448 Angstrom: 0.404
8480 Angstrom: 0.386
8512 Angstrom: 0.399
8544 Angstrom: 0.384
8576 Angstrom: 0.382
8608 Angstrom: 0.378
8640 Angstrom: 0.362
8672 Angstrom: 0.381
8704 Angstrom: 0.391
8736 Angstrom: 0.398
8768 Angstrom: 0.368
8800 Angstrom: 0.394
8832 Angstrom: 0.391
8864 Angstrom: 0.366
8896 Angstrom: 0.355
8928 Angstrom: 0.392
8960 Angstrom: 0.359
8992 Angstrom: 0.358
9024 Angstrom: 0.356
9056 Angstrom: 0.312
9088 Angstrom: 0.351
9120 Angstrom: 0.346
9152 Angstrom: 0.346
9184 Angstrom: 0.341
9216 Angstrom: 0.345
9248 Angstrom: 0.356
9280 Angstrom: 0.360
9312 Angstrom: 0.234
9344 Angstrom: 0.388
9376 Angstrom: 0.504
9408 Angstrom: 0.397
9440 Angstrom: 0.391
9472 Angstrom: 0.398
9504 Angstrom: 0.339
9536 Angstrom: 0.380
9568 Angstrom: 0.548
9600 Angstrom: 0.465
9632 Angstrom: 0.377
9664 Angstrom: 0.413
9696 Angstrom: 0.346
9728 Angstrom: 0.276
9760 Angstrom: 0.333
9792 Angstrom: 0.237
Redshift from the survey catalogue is 2.404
